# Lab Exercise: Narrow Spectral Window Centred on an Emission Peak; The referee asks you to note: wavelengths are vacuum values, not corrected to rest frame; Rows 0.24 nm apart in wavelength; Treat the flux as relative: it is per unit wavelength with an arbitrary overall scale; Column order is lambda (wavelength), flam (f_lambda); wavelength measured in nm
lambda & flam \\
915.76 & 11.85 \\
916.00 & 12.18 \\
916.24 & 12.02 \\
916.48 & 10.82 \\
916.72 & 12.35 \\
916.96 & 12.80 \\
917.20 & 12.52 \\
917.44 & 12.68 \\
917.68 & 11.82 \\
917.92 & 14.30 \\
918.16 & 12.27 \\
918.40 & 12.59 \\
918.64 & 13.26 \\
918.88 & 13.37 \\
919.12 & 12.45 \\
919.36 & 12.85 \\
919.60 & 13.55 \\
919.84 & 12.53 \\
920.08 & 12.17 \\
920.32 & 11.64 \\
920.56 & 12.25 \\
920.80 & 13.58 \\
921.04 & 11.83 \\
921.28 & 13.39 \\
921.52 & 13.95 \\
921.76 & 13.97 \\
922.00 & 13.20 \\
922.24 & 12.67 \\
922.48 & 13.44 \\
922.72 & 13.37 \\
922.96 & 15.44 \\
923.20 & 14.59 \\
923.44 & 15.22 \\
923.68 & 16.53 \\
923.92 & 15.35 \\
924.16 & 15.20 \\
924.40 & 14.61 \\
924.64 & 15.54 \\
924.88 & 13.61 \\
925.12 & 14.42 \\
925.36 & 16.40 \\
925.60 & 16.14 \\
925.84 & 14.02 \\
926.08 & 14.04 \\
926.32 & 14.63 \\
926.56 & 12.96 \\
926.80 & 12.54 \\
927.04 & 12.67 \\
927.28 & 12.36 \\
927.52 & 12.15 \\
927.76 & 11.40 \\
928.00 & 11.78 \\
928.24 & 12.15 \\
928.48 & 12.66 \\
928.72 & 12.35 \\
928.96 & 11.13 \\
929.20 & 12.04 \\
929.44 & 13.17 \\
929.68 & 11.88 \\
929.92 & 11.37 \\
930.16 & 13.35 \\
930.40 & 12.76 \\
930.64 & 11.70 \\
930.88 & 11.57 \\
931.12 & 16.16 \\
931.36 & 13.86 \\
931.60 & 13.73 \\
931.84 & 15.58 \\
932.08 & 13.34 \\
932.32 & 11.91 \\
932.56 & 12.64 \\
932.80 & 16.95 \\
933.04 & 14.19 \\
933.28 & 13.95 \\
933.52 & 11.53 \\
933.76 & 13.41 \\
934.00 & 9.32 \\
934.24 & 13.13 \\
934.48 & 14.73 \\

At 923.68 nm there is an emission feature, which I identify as [S II] 6716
